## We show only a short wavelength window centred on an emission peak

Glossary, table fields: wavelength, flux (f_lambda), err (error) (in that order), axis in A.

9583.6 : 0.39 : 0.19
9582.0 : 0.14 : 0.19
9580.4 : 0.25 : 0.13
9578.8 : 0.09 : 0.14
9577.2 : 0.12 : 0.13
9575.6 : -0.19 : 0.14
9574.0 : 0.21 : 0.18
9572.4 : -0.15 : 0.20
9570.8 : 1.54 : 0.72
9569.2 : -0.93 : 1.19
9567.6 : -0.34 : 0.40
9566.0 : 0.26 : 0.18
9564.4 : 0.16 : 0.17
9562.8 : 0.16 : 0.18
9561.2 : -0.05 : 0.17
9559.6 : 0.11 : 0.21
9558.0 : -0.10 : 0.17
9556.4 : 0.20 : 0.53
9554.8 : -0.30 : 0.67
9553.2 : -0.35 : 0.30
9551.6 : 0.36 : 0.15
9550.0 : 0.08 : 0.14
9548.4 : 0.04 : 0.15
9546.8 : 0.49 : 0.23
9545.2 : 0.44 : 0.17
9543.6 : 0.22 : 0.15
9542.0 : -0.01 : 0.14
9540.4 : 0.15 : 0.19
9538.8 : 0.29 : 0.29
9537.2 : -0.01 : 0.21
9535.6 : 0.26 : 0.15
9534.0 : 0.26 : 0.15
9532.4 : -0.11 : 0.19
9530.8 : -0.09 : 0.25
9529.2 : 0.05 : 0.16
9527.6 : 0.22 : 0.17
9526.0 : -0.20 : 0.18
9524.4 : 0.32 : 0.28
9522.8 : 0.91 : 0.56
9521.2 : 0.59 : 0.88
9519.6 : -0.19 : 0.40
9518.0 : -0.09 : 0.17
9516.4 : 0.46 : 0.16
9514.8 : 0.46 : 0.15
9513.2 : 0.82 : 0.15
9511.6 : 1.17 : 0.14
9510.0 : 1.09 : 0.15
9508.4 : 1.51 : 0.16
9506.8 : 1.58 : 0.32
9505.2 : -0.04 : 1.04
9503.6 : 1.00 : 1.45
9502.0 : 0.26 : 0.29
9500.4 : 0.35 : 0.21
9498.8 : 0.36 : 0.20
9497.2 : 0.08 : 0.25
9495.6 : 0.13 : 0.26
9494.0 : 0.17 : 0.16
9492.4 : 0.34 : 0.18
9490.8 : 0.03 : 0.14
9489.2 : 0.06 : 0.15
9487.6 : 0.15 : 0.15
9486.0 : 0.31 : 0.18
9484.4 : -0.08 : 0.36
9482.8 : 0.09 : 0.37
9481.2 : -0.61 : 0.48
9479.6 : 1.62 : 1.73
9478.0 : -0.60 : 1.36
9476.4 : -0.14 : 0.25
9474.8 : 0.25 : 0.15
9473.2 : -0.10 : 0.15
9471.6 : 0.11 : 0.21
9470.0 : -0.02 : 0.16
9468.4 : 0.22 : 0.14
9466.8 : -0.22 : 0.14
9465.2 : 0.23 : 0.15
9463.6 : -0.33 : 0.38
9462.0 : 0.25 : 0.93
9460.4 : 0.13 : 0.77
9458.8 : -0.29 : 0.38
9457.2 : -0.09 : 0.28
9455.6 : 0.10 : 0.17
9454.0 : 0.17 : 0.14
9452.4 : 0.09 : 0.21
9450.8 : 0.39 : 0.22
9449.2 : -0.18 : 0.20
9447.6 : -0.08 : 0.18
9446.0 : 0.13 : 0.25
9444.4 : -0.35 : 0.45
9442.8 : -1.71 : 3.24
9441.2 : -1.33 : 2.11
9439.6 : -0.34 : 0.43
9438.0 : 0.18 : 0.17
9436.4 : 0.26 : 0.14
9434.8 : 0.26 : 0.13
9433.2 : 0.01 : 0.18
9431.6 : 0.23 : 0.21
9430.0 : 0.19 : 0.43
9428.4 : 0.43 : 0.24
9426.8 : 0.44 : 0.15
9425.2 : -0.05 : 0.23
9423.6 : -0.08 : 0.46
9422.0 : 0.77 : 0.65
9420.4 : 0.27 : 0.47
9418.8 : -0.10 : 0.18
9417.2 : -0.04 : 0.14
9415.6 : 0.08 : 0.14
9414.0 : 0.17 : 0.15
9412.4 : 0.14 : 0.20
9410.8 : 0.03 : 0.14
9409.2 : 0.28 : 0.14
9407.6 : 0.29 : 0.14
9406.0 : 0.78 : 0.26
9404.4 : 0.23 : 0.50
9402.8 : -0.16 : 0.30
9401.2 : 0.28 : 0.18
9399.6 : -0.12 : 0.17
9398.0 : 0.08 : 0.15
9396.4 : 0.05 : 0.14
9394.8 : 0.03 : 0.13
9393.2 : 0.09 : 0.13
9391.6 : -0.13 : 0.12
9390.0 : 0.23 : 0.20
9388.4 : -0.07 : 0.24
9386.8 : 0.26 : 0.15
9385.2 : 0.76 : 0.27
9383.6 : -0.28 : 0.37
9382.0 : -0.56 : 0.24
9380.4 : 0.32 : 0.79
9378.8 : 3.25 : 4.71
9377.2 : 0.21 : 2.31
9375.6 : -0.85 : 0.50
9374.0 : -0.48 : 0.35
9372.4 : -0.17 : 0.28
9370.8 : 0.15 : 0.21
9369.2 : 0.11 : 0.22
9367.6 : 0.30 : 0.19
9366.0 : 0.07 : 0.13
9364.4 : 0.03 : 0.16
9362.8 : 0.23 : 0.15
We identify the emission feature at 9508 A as [O II]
